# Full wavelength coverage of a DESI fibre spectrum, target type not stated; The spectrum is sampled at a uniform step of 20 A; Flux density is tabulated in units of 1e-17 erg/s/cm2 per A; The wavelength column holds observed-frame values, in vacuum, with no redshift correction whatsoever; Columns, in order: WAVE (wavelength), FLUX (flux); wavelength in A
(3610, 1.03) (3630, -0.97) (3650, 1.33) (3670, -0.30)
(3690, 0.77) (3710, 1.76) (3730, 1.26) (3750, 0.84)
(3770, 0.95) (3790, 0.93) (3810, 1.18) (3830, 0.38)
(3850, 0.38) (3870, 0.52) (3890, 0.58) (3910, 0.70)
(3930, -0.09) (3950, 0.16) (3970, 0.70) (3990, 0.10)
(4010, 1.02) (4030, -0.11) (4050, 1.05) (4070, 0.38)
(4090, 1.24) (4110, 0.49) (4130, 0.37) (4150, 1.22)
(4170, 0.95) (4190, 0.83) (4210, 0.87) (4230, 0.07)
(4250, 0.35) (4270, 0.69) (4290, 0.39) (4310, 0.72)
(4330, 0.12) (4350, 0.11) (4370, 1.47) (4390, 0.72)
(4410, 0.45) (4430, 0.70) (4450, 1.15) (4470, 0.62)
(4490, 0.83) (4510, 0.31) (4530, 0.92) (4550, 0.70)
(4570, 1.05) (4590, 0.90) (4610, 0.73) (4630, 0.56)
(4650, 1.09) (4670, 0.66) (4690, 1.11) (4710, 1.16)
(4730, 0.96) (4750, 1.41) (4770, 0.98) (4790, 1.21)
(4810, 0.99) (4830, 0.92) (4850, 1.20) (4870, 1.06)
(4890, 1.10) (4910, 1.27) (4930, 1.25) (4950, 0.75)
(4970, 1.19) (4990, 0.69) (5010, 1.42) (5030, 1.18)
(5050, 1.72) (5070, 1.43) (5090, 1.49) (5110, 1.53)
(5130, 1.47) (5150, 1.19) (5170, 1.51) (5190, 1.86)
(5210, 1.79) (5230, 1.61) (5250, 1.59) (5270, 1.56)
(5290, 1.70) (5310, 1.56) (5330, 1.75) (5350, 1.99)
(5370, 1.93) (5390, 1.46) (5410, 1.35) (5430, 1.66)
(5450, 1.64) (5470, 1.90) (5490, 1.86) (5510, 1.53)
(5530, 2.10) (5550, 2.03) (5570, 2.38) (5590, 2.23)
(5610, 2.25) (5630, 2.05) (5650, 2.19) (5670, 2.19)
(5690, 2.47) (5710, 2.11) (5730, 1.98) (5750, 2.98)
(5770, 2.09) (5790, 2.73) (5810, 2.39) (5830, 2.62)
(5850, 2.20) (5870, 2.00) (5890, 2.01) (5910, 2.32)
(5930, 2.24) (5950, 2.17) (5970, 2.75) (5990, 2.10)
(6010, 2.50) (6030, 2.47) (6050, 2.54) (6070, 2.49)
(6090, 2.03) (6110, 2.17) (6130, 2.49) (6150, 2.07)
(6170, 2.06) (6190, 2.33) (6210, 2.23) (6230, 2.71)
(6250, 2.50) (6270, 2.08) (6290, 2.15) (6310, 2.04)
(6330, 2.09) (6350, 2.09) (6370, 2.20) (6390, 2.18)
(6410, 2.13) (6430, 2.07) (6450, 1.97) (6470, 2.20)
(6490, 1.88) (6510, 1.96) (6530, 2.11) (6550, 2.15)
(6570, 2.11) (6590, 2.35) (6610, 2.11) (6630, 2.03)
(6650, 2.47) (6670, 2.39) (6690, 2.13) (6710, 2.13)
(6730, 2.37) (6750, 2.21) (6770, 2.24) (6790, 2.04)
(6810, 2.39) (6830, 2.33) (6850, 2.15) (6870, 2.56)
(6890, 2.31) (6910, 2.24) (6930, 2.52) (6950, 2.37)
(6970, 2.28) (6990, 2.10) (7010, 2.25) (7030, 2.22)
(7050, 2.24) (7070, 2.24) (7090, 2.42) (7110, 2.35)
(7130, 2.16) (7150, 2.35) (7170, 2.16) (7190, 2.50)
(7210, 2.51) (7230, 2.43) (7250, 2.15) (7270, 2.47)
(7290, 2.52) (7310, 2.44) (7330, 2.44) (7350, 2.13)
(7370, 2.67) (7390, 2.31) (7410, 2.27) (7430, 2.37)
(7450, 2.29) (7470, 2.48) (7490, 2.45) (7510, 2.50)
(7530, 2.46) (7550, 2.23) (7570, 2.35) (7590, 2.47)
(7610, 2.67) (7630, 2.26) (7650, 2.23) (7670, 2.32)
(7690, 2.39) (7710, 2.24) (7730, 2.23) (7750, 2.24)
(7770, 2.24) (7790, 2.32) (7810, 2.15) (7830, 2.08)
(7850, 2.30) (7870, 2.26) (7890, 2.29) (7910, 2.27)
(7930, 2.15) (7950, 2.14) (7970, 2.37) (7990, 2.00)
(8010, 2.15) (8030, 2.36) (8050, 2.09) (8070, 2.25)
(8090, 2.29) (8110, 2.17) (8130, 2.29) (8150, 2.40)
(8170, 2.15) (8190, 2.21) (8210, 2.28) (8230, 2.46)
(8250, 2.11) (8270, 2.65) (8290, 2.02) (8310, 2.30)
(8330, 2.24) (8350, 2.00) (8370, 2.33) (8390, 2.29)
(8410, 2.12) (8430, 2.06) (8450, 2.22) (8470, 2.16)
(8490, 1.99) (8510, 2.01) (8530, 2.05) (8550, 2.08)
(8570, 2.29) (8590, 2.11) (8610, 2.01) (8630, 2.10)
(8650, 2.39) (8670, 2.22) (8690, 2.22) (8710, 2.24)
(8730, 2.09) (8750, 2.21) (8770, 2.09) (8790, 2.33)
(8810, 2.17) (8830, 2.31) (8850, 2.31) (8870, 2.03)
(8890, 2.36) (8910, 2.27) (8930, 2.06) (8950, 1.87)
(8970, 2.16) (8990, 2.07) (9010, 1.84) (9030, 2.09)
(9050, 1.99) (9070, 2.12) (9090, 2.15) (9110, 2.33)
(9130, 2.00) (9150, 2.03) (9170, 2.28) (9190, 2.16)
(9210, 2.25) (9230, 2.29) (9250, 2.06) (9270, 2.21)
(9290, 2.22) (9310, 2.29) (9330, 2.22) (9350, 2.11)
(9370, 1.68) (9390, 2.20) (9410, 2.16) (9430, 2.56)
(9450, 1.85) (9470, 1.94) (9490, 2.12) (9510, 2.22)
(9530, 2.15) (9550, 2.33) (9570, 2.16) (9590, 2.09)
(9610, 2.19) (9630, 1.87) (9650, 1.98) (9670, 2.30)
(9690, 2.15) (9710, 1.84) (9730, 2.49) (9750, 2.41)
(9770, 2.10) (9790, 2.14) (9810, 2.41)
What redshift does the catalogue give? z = 0.257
